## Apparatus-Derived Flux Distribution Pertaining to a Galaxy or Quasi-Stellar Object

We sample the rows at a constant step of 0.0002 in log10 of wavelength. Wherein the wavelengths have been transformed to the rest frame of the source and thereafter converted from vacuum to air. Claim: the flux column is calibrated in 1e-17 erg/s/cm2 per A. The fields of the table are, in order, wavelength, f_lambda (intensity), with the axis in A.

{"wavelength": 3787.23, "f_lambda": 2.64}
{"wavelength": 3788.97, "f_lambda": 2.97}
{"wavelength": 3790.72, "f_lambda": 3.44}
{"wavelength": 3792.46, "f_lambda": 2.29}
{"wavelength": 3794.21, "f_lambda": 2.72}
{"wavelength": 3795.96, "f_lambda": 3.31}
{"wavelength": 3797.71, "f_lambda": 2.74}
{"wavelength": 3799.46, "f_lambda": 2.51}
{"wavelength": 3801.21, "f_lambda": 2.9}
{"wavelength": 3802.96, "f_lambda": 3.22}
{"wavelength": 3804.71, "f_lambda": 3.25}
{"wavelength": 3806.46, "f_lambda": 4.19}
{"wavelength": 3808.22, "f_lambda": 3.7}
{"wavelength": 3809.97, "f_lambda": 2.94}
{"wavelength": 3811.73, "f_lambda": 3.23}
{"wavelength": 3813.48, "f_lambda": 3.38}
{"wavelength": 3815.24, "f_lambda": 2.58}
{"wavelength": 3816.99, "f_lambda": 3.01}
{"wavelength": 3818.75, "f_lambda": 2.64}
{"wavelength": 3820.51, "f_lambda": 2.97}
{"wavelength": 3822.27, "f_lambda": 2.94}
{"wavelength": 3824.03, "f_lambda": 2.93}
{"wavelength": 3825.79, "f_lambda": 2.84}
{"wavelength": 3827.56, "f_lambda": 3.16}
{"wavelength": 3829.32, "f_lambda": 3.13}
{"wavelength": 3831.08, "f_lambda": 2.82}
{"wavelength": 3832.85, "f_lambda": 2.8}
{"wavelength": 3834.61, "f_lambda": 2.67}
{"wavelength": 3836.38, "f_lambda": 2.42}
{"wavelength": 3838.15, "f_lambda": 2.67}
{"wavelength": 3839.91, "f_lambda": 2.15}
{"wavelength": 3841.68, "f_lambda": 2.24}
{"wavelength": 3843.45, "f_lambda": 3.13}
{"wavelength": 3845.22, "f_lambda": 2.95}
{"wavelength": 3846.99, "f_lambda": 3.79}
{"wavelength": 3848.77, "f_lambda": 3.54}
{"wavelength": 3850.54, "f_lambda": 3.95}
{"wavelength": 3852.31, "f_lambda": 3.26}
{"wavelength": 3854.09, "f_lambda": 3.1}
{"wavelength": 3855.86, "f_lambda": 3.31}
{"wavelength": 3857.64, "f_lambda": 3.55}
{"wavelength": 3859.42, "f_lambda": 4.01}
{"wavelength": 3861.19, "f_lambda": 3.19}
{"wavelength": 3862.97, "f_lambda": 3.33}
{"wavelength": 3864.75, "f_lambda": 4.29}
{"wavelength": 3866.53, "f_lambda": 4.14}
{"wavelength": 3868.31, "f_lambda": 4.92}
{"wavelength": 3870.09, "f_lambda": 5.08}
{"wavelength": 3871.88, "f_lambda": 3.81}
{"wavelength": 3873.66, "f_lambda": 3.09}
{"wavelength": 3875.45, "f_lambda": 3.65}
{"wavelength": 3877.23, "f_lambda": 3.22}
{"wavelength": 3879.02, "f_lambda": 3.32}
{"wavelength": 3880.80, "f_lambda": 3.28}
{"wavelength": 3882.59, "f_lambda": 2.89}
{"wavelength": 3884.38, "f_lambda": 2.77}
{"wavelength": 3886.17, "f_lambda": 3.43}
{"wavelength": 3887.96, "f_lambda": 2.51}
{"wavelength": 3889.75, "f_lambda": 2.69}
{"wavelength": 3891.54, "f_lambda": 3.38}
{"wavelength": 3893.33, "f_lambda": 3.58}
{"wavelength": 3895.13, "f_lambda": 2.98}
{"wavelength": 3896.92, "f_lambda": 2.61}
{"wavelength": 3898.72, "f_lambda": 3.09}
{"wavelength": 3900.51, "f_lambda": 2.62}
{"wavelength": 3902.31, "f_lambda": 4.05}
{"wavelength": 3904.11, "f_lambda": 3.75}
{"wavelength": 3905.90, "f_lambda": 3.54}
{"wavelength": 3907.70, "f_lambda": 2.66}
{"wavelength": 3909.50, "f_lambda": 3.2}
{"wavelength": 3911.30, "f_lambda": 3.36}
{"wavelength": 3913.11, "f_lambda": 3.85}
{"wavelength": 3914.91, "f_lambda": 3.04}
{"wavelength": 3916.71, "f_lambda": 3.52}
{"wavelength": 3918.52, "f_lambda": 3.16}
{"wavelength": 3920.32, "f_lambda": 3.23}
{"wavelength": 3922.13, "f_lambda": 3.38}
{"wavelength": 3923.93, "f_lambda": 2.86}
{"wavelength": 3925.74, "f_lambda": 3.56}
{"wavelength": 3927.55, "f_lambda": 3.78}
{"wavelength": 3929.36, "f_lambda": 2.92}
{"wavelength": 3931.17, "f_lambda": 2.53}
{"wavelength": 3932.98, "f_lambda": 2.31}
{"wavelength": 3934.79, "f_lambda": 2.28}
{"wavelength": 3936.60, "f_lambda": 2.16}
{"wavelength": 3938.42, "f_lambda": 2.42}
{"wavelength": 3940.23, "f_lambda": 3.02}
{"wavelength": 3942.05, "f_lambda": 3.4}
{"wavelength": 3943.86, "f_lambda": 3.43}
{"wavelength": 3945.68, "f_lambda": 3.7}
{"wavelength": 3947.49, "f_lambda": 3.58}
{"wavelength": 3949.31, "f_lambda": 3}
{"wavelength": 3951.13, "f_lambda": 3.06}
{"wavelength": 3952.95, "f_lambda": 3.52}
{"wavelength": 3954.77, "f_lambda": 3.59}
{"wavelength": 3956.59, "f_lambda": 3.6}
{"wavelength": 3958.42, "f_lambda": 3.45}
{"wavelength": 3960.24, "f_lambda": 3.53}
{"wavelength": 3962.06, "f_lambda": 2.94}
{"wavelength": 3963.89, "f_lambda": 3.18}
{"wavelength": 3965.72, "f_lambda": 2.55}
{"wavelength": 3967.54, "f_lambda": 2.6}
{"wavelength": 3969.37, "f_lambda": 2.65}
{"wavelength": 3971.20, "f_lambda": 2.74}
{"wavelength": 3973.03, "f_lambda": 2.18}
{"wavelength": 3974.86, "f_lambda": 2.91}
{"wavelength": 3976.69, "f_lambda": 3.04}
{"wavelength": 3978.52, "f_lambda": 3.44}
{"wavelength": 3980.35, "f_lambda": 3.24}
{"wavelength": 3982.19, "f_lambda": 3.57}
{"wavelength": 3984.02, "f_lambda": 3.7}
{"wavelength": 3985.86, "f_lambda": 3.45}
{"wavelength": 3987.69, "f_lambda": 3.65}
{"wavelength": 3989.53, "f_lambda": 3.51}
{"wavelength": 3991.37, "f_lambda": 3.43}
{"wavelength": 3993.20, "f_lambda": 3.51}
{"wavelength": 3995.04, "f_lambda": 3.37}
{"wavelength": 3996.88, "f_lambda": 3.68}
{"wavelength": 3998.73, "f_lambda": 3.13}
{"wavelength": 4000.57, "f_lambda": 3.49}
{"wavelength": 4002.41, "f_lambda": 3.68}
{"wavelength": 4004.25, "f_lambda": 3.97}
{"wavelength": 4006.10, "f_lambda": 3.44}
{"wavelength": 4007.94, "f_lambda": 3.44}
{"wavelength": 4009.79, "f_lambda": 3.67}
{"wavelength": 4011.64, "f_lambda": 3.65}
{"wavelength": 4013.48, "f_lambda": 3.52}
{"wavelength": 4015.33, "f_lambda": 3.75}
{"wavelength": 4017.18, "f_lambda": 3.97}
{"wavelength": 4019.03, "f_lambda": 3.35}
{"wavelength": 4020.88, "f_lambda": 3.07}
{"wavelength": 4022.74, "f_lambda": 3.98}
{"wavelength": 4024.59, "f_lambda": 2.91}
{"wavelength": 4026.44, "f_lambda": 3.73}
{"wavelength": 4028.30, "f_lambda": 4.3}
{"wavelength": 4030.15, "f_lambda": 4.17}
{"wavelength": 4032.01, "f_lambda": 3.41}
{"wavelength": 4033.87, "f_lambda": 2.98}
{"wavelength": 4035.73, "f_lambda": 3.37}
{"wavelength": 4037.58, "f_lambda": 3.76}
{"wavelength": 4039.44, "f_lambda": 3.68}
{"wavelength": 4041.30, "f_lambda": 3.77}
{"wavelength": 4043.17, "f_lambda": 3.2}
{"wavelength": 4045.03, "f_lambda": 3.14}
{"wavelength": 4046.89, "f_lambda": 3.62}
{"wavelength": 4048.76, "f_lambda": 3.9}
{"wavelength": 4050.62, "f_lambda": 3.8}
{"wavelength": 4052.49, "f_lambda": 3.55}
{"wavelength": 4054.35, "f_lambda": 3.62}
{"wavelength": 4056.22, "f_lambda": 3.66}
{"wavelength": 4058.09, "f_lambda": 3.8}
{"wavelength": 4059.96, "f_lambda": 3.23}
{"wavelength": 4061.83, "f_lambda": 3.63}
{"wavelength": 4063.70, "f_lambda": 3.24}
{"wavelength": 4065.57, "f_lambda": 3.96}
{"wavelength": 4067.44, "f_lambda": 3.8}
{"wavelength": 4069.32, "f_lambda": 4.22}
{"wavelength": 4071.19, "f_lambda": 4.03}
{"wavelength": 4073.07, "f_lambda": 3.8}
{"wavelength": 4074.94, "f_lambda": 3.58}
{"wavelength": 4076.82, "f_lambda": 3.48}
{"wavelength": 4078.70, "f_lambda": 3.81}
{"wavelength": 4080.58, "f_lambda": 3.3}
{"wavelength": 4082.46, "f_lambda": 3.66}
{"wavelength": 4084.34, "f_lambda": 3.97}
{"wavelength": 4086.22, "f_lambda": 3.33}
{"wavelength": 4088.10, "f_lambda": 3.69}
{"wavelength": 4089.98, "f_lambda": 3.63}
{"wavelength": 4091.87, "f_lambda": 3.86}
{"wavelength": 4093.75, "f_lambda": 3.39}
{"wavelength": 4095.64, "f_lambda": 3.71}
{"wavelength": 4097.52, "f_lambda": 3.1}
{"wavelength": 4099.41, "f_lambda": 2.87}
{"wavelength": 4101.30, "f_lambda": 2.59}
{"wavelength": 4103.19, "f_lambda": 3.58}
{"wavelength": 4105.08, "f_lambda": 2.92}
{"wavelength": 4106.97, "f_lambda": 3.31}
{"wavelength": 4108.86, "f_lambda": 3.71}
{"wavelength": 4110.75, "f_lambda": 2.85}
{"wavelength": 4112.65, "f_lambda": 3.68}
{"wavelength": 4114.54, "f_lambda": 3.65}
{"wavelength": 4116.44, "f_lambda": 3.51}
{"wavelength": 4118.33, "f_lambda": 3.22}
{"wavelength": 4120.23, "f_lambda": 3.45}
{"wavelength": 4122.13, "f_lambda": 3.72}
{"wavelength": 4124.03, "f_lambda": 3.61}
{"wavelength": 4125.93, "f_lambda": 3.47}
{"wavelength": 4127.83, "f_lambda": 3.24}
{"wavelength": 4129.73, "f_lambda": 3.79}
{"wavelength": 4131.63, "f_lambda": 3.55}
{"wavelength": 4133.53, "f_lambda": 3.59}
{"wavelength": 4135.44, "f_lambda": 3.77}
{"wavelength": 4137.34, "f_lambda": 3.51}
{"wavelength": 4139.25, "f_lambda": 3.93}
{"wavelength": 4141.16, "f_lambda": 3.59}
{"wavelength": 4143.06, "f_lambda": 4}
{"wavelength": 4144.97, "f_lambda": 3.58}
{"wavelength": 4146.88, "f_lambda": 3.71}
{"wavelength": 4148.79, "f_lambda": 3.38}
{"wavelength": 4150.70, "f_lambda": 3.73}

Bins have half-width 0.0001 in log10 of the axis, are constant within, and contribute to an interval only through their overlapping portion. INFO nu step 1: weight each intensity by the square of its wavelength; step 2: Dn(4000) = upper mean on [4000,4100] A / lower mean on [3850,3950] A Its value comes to 1.2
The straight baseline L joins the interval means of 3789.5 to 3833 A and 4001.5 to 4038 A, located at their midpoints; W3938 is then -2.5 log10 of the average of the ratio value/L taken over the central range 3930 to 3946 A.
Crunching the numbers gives 0.21 mag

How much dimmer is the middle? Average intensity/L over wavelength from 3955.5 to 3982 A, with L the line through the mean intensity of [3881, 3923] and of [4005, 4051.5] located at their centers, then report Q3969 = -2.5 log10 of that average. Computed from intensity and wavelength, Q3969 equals 0.13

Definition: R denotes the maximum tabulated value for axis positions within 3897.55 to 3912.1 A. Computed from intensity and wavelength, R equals 4.05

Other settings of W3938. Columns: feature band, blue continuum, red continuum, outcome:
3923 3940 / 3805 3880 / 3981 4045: 0.232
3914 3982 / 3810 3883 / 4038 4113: 0.104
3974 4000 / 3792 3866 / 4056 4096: 0.019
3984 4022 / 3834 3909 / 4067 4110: -0.032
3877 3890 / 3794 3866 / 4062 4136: 0.063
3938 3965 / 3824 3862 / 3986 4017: 0.034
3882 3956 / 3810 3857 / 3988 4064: 0.037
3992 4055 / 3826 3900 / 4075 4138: -0.055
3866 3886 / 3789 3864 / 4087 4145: -0.158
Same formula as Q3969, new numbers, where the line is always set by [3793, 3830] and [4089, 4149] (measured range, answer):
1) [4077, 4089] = -0.06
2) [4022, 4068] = -0.07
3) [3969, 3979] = 0.17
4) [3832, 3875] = -0.09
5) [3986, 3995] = -0.06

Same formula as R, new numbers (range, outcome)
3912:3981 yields 3.85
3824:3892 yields 5.08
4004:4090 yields 4.3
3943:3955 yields 3.7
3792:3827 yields 4.19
